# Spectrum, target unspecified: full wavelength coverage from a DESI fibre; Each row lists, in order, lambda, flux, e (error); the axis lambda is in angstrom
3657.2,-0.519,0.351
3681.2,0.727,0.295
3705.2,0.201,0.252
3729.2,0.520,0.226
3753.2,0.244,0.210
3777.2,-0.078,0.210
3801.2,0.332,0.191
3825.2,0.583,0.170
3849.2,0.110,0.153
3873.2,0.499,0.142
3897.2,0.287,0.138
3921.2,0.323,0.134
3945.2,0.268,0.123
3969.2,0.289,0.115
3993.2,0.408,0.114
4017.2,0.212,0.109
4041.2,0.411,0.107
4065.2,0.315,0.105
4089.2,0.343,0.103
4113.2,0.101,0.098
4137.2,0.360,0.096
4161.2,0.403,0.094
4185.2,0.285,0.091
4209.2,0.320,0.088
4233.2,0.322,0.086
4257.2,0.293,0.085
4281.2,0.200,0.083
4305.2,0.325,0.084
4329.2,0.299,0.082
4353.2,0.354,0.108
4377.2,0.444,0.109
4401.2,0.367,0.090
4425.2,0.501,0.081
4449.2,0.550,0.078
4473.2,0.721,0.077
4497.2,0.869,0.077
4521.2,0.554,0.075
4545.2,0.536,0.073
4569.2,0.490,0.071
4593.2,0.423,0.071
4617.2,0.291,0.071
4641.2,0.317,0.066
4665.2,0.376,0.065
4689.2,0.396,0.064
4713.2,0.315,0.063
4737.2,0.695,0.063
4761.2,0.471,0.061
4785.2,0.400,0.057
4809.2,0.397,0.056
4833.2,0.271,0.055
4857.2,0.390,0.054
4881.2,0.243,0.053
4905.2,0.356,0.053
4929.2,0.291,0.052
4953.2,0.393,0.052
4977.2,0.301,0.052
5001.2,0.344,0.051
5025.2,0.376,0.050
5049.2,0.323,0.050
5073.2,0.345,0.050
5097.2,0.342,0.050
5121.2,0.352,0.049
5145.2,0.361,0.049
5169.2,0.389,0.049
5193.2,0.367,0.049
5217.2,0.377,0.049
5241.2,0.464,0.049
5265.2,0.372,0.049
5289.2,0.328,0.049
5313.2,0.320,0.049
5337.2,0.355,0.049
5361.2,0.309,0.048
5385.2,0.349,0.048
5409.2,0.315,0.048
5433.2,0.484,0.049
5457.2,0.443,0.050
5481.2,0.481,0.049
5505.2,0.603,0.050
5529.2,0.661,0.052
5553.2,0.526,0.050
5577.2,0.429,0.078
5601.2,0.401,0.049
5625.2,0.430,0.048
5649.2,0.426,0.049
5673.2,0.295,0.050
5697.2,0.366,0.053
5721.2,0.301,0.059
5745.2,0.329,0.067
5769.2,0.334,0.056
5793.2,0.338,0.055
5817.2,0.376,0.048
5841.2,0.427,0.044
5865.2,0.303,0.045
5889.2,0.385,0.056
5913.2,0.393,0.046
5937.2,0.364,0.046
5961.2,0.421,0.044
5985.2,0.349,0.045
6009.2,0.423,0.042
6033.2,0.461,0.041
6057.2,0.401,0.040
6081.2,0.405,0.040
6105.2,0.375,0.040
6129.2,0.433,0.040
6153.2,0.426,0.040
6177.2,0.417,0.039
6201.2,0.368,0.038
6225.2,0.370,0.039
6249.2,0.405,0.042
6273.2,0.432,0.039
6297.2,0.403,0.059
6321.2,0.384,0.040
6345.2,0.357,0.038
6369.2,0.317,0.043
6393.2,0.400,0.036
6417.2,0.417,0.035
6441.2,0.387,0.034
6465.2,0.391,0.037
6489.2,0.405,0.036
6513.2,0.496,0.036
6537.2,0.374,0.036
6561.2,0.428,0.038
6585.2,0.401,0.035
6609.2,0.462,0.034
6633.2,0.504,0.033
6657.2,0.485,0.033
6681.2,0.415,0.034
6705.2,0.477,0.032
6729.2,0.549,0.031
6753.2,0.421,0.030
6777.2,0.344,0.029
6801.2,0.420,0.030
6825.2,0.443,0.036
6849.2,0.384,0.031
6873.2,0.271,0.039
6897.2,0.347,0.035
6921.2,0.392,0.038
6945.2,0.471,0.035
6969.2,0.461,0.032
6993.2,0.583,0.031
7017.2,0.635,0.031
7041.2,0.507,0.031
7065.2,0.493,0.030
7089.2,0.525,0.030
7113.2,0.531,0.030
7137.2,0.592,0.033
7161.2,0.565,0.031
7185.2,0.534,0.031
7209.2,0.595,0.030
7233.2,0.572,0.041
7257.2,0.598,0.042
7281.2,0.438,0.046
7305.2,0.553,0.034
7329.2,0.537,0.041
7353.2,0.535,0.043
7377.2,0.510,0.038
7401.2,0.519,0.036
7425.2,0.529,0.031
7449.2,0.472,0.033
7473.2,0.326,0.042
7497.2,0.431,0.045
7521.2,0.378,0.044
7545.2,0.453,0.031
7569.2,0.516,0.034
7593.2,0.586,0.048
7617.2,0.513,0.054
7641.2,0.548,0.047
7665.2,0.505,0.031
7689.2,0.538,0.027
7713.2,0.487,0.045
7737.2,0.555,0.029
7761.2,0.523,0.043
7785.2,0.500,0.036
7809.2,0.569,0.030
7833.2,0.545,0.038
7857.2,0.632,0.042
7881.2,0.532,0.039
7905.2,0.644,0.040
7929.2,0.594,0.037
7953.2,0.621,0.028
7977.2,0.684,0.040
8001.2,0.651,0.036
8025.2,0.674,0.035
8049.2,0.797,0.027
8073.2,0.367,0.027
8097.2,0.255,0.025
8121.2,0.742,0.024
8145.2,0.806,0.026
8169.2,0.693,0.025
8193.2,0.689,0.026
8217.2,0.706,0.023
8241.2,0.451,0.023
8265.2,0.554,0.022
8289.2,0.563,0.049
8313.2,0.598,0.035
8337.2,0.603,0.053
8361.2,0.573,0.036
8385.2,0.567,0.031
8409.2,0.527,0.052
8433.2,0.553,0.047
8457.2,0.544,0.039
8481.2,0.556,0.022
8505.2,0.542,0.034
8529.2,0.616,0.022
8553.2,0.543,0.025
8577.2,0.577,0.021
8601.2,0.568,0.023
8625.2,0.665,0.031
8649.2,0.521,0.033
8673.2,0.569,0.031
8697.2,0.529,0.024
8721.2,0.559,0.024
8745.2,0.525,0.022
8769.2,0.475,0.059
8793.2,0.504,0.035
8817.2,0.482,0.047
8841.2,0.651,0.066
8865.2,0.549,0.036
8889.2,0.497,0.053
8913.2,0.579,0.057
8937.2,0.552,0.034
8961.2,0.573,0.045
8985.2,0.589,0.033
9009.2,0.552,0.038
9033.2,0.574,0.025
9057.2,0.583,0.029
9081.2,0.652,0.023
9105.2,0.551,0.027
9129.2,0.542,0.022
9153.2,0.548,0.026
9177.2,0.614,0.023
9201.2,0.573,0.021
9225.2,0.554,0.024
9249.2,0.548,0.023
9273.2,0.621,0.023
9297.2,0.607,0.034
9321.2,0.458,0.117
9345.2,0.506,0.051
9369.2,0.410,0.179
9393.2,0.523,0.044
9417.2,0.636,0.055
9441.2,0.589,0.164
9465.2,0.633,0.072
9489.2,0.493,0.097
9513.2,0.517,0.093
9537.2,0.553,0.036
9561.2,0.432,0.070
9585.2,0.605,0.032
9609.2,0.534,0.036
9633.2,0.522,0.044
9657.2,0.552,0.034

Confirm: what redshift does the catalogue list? 0.624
